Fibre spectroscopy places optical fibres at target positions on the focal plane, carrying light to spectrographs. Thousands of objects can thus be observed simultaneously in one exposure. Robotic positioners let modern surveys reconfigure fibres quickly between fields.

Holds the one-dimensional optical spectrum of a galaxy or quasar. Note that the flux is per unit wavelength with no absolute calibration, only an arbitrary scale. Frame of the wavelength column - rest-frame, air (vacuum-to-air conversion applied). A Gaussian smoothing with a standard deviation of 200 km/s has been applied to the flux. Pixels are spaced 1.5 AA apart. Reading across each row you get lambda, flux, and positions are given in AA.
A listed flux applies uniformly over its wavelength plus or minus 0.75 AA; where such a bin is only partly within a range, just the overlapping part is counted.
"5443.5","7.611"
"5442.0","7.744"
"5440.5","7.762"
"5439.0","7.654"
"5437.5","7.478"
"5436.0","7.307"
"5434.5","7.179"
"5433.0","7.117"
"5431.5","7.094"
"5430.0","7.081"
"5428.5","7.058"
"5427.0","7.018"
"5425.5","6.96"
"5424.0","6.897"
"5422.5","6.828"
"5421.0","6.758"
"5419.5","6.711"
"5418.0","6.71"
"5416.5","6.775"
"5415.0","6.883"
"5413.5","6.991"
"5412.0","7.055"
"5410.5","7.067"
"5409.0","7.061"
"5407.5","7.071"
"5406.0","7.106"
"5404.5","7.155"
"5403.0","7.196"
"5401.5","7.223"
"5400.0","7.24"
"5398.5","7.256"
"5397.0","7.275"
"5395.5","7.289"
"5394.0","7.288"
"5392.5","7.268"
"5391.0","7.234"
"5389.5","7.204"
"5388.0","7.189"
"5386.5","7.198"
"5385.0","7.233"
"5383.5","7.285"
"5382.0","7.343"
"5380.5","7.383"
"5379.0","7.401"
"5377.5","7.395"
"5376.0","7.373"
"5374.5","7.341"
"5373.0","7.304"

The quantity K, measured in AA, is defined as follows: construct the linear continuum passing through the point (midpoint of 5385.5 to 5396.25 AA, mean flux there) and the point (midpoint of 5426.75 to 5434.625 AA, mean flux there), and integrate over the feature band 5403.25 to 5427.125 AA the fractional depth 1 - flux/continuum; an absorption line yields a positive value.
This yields 0.7 AA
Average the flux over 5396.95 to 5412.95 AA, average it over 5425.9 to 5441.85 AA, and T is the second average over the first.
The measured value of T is 1.0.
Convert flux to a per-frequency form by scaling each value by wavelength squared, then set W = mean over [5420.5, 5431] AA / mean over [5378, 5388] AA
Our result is 0.97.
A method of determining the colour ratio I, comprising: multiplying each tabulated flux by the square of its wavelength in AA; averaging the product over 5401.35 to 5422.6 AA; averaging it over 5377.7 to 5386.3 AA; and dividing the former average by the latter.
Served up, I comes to 0.96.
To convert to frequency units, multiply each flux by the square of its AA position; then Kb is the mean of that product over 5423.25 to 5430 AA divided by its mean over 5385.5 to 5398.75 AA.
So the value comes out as 0.98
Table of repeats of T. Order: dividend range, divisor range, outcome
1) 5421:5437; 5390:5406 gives 0.97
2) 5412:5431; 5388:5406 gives 0.95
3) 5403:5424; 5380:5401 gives 0.96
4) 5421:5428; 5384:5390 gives 0.96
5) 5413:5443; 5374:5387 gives 0.97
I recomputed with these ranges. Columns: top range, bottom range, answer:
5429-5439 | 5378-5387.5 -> 1.01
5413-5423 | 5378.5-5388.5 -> 0.95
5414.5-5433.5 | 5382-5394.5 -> 0.97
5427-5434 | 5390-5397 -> 0.99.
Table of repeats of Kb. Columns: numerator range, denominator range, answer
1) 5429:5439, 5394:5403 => 1.01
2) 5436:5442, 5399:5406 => 1.07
